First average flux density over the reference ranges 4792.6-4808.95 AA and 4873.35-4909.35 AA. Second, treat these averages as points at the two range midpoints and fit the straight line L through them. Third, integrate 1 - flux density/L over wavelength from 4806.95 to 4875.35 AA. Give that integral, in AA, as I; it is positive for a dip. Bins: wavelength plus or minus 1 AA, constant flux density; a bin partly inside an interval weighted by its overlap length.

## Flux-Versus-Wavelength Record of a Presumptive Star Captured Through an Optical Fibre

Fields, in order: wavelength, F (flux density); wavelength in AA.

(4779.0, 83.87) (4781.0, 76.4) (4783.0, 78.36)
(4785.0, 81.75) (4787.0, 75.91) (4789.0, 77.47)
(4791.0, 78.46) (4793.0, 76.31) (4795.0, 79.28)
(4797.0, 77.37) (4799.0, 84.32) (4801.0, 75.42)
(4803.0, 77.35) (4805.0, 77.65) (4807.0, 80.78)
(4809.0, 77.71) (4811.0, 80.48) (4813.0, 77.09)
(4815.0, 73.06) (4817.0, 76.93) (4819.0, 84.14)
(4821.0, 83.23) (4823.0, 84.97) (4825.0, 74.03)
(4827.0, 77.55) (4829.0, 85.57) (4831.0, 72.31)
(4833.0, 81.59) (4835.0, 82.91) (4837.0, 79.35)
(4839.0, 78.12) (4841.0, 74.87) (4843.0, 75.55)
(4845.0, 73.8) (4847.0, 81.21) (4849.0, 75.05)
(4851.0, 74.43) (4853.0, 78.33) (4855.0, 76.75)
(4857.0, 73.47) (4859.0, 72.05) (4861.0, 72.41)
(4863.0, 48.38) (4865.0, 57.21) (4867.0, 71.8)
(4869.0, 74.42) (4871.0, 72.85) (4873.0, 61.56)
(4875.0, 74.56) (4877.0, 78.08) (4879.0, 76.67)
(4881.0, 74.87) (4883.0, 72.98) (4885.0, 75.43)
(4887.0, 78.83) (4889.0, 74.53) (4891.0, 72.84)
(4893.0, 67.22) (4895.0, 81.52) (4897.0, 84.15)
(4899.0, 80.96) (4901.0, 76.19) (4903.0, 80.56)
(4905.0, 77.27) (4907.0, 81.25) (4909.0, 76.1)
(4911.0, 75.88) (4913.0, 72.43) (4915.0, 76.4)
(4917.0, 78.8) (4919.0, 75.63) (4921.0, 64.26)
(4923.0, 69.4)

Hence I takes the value 2.13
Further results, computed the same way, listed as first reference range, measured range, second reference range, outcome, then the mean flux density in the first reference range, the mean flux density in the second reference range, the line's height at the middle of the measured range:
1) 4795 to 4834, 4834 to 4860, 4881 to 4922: 0.4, 79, 76.1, 78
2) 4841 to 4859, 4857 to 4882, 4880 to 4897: 1.9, 75.8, 75.3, 75.6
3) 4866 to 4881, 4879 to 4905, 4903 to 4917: -0.6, 73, 77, 75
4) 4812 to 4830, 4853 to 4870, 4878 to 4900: 1.9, 79.6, 76.4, 77.7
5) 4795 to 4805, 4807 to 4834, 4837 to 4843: -0.5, 78.6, 76.8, 77.7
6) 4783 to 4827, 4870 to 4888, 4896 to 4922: 0.8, 78.7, 76.9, 77.4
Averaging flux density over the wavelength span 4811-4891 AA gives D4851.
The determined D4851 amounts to 75.2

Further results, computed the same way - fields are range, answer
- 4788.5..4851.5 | 78.4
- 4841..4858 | 76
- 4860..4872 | 66.2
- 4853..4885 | 70.9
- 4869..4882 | 73.2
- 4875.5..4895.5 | 75.1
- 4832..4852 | 77.7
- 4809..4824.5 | 79.6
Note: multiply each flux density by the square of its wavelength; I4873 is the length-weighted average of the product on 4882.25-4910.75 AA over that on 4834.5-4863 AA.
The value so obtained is 1.0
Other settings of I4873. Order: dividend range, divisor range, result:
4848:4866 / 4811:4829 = 0.89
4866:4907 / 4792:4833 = 0.99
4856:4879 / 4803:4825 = 0.89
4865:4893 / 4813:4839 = 0.94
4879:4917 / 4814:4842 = 1.00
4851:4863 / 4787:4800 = 0.95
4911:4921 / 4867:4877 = 1.06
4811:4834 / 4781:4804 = 1.02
